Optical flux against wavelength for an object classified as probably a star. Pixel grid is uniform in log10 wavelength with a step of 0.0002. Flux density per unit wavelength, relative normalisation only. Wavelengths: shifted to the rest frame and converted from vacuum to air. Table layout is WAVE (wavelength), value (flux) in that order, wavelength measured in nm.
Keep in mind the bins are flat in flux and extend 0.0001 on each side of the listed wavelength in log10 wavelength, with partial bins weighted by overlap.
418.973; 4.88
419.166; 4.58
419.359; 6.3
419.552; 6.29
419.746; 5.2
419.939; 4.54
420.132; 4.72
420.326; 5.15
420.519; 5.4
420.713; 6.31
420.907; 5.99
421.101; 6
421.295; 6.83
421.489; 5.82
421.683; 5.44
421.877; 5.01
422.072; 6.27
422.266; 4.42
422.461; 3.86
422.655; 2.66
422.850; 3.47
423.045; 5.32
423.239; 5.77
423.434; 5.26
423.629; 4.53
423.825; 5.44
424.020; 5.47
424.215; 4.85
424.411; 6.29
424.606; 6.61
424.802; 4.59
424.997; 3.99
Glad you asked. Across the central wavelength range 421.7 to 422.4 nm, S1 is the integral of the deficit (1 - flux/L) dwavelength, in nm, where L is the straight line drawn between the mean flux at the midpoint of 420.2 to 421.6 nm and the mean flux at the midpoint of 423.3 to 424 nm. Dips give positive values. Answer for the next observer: 0.05 nm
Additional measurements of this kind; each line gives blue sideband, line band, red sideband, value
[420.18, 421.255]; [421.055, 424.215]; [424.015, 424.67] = 0.393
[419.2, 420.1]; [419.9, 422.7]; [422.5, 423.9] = -0.128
